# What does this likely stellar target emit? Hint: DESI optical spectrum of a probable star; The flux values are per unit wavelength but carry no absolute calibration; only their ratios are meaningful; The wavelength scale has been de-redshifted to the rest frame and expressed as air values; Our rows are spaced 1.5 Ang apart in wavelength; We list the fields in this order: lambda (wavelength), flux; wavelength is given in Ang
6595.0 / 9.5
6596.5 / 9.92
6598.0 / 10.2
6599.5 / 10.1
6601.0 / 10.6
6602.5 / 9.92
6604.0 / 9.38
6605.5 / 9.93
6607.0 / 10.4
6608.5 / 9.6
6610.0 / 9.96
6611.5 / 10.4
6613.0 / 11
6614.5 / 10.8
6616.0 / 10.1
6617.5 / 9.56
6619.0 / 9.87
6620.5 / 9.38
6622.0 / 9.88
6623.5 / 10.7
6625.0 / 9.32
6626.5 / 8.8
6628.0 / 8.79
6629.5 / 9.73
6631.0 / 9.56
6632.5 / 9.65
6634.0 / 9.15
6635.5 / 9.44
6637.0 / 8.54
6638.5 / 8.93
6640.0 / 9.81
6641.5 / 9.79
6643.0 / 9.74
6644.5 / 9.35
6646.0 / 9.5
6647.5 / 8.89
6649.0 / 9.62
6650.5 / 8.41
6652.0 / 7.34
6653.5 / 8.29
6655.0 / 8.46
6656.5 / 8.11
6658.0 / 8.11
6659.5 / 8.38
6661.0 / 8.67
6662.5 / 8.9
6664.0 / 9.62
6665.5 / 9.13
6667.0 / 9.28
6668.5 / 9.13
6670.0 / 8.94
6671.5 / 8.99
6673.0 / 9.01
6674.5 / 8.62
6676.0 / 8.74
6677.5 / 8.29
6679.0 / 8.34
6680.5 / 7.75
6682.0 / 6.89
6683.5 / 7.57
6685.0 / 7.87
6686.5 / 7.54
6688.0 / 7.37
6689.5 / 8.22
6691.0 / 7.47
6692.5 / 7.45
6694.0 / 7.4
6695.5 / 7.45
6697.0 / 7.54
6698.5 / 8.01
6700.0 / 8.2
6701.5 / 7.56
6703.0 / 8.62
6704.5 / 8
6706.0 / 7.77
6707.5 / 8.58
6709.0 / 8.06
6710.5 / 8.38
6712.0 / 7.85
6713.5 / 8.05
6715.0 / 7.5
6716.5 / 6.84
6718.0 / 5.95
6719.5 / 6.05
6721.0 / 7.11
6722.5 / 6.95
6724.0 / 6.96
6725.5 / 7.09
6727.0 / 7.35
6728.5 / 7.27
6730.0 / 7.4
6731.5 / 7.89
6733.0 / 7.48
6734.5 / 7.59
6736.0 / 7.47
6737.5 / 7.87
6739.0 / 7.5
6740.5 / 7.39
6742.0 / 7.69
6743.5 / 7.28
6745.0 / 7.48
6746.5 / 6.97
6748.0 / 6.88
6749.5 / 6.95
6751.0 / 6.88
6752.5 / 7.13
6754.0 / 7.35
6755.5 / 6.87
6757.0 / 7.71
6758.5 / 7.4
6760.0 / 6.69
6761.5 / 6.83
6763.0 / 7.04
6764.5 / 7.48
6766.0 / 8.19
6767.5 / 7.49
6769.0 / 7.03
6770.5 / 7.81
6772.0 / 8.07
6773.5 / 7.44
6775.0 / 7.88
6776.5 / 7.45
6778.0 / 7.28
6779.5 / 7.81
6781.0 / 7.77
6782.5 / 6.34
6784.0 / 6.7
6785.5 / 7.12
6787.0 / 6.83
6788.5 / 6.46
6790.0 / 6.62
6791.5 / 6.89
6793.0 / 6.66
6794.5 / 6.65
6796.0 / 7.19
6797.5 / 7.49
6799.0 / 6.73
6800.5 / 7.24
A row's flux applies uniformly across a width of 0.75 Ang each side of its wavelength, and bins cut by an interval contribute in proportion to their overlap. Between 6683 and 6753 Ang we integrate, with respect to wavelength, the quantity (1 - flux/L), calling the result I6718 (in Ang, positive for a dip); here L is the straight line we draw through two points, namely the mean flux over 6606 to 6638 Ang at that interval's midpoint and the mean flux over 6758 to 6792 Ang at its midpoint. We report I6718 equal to 5.8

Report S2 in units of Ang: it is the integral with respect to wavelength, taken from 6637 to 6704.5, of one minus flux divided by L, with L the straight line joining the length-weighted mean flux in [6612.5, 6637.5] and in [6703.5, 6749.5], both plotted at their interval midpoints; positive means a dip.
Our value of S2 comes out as 1.72 Ang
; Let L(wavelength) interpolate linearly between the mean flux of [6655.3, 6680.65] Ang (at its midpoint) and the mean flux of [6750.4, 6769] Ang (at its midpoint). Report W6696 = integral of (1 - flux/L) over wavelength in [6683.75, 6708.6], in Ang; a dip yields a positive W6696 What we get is 1.4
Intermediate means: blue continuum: 8.72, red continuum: 7.25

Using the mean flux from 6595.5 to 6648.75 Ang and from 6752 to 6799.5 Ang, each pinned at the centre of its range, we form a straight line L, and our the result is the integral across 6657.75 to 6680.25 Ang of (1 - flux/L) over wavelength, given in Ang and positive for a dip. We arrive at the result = 0.4 Ang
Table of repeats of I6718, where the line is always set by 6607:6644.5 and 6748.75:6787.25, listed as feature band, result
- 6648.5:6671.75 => 1.1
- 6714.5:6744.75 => 2.7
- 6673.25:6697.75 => 2.5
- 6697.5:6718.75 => 1.3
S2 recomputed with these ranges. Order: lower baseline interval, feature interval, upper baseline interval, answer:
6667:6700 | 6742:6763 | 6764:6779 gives 1.6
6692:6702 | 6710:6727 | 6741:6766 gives 0.8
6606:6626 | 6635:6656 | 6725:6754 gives 0.9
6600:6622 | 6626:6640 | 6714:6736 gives 0.4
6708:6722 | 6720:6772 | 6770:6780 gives 1.3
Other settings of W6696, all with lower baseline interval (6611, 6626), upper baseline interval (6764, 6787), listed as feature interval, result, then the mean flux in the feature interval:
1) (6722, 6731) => 1.16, 7.2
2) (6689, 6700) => 1.40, 7.67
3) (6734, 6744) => 0.63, 7.55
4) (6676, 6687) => 1.46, 7.82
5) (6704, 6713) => 0.48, 8.11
